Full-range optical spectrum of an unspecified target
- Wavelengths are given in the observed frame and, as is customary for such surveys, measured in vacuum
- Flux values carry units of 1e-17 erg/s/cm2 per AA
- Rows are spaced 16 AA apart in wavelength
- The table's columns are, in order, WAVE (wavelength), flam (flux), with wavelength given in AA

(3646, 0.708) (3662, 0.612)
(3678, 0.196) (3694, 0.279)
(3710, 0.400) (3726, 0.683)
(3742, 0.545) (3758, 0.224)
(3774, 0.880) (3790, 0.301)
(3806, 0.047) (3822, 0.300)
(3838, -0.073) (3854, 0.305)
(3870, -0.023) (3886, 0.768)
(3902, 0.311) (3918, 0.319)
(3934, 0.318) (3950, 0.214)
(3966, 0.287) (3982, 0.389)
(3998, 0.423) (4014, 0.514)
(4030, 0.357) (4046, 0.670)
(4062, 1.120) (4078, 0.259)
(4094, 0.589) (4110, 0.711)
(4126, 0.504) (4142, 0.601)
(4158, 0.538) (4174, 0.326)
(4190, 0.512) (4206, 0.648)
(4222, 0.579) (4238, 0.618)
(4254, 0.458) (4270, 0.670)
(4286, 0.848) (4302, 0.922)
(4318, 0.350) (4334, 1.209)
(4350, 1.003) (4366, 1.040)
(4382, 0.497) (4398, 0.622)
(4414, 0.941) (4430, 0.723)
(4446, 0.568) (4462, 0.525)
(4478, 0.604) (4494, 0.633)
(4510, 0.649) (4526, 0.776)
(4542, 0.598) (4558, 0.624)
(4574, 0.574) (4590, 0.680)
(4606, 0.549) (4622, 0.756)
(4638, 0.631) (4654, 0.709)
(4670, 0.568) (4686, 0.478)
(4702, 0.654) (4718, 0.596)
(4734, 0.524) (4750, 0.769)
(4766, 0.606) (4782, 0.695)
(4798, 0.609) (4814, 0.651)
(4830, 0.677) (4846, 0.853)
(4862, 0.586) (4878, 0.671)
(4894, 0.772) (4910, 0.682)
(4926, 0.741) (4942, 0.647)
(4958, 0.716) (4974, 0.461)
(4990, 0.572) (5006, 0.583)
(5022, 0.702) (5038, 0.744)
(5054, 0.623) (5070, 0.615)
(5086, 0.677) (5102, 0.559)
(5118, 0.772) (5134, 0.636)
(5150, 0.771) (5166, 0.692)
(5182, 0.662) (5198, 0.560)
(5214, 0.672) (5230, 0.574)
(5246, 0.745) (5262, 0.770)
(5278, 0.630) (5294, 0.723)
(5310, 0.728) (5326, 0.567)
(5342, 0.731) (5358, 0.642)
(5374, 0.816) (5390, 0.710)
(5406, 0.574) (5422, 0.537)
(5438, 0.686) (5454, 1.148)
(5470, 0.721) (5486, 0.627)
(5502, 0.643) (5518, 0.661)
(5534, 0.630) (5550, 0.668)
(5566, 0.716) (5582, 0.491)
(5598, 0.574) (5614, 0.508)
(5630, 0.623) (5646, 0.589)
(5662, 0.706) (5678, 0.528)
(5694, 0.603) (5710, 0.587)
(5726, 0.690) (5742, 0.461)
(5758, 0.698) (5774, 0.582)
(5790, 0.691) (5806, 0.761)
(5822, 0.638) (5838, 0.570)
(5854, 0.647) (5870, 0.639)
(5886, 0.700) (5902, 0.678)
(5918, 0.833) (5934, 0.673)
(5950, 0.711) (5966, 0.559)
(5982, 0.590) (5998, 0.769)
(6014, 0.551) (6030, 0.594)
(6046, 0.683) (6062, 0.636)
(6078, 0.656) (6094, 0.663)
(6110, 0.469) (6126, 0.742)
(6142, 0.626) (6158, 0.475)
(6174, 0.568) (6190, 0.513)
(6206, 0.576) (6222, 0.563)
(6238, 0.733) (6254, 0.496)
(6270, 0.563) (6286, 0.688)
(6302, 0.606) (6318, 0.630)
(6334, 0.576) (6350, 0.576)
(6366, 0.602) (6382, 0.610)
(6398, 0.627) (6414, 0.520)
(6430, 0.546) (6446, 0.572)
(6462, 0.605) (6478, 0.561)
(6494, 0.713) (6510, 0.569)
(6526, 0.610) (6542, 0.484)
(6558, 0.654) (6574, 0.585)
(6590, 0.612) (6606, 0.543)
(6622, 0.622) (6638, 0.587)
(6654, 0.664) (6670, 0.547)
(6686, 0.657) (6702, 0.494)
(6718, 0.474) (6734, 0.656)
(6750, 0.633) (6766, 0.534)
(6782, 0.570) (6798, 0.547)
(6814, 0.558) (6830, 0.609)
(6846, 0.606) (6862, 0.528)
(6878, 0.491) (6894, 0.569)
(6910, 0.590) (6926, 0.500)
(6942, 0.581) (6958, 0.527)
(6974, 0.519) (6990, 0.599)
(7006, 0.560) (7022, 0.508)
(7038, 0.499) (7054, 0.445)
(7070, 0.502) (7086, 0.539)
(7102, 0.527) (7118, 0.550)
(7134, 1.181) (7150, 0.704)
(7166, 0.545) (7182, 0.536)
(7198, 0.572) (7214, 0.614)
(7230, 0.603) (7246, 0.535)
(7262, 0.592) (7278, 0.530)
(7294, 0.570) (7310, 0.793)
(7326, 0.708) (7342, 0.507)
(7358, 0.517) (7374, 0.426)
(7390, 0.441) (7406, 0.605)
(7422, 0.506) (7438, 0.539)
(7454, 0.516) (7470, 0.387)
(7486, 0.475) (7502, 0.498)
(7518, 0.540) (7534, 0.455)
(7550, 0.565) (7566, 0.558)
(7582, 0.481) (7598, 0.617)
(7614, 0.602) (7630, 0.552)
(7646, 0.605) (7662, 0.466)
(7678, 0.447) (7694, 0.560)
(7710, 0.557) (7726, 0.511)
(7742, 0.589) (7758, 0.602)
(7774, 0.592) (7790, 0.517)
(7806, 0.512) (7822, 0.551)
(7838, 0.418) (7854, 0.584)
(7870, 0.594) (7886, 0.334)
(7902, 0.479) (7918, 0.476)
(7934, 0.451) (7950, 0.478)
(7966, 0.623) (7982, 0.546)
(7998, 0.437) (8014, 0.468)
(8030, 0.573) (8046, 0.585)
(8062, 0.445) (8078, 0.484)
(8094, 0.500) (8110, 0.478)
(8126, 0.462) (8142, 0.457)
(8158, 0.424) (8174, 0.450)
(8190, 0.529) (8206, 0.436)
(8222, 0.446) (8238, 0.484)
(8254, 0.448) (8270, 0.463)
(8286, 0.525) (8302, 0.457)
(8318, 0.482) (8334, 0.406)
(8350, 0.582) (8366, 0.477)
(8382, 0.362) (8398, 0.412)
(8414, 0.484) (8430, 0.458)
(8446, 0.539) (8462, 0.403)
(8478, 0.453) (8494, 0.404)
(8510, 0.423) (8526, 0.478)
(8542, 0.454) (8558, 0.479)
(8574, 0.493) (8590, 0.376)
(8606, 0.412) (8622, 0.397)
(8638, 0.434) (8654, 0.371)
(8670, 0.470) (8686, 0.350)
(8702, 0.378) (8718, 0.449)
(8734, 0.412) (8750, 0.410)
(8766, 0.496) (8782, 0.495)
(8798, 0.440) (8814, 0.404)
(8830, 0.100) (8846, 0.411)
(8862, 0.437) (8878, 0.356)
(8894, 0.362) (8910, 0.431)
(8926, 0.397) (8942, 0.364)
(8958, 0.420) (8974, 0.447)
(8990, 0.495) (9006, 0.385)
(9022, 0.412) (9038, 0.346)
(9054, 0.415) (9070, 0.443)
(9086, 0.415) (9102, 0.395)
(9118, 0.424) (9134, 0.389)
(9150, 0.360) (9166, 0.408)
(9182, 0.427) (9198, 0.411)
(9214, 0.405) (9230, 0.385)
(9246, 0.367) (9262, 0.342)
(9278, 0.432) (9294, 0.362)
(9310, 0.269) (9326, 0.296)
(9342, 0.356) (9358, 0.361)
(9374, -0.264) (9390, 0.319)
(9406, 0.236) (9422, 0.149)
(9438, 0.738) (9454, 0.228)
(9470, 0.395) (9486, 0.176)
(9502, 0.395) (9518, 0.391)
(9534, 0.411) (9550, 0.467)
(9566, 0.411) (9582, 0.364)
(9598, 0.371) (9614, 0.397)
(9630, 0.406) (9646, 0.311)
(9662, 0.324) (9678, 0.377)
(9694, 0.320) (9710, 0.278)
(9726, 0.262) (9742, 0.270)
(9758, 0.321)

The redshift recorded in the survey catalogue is 0.088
